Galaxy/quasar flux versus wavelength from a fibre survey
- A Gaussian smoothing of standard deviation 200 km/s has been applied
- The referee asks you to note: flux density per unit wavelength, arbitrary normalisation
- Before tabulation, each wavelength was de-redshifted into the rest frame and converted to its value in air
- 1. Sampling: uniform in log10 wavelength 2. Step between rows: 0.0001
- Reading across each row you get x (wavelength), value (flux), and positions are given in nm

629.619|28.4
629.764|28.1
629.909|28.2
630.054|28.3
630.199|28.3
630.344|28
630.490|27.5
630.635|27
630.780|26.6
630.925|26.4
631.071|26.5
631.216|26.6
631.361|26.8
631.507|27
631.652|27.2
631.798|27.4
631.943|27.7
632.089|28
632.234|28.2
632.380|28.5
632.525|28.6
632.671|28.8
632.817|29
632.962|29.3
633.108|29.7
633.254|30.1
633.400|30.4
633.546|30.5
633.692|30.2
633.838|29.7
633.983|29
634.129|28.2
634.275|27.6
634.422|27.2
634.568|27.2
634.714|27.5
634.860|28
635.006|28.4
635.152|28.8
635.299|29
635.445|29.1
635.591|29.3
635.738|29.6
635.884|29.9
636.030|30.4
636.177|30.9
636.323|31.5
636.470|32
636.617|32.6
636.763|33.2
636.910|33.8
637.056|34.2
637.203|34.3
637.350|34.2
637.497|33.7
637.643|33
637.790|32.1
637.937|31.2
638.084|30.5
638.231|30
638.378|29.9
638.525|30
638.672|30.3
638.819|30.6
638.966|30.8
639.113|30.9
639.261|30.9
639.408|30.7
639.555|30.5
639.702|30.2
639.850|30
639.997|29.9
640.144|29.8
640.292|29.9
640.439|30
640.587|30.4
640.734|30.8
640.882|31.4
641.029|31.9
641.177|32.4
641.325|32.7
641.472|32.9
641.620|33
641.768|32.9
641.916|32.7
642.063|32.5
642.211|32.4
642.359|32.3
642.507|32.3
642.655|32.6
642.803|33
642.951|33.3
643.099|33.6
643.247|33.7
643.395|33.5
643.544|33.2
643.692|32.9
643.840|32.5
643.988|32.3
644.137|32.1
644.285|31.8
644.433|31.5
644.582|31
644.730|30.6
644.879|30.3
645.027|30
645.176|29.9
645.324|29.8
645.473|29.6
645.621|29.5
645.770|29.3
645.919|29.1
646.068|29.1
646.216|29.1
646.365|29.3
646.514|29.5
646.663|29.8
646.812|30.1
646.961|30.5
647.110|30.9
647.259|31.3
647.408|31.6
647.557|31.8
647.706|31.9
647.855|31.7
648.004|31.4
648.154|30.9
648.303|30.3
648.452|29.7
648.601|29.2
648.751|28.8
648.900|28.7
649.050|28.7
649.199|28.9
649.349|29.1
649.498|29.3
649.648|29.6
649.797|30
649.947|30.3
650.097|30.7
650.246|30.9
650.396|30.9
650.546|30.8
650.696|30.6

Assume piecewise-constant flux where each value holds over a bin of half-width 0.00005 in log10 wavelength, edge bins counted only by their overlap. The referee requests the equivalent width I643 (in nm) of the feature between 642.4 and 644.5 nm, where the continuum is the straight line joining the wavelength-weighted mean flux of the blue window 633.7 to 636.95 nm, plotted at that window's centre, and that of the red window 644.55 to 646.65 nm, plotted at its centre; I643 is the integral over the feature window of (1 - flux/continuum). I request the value -0.22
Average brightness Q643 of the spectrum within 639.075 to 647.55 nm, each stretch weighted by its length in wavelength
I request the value 31.2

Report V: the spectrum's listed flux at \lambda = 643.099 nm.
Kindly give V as 33.6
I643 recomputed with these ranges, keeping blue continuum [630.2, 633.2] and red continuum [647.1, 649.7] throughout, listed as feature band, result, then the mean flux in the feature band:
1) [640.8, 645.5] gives -0.43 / 32.1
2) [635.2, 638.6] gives -0.35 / 31.5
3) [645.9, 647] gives 0.01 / 29.6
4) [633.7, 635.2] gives 0.00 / 28.3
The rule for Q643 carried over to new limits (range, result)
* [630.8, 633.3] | 27.9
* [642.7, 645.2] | 32.1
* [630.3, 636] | 28.3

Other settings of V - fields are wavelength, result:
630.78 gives 26.6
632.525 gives 28.6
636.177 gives 30.9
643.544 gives 33.2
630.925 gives 26.4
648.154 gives 30.9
